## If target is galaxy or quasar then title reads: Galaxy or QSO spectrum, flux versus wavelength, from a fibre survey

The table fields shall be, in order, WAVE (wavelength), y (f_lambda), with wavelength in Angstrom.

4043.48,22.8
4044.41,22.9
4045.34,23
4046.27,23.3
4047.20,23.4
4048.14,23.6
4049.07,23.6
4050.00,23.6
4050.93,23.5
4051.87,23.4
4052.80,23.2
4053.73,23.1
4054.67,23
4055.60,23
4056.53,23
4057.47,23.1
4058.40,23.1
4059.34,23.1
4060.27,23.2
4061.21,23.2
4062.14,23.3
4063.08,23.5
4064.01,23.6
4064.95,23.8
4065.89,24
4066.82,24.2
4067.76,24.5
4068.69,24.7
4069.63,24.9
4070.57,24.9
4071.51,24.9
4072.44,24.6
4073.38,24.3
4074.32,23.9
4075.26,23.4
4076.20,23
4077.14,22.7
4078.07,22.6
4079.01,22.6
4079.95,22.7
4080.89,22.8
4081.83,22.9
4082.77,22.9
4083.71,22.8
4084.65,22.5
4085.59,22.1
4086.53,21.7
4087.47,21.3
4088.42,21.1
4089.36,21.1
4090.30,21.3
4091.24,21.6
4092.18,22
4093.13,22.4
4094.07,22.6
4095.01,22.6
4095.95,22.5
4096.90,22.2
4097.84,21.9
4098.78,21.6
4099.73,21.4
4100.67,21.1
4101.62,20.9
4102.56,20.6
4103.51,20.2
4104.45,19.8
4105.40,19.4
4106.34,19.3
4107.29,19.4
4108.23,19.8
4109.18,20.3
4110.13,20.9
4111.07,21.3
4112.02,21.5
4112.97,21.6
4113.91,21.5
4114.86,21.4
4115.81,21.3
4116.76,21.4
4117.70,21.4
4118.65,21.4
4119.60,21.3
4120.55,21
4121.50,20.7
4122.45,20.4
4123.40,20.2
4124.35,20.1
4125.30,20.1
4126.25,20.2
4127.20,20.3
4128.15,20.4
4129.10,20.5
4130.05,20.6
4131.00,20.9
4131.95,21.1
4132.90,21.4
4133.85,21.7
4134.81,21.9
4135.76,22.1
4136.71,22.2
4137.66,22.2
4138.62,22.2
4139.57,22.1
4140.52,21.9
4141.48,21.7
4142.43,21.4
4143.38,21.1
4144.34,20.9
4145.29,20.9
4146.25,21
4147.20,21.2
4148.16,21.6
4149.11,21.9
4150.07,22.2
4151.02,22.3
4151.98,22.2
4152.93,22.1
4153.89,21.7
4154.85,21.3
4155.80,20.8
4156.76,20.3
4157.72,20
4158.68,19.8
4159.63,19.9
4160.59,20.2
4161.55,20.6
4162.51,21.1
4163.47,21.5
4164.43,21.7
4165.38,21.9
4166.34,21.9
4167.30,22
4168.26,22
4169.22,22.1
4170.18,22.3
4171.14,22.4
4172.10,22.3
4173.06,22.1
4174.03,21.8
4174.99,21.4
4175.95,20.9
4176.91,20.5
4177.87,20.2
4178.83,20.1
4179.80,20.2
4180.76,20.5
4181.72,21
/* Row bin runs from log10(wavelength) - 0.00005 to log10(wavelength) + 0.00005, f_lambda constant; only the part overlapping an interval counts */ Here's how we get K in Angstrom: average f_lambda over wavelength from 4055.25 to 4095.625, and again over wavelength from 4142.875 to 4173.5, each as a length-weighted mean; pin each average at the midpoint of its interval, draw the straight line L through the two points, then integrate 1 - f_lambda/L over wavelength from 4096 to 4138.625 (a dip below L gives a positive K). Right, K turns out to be 2.4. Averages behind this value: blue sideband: 23.1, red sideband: 21.4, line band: 21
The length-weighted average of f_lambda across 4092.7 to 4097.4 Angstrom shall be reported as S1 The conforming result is 22.5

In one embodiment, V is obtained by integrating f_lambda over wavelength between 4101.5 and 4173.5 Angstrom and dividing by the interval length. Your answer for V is 21.2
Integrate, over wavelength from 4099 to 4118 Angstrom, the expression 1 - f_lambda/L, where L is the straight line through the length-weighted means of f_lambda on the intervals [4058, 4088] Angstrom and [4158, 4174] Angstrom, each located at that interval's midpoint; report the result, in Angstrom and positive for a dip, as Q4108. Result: 1.60 Angstrom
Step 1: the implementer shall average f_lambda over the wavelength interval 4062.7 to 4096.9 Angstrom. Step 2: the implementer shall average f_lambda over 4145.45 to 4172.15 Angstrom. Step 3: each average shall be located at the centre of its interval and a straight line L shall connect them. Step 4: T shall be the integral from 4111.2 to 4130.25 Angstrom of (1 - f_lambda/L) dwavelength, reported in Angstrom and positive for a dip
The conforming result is 1.1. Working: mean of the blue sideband 23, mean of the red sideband 21.4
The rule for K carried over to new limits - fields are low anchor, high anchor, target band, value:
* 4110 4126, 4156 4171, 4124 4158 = -0.33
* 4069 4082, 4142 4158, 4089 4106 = 1.16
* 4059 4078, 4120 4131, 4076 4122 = 1.08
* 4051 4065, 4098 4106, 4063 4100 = -1.77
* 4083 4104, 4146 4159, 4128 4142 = -0.07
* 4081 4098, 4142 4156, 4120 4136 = 0.70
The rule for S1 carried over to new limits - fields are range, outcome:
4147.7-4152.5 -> 22.1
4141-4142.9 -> 21.6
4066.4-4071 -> 24.6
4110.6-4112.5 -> 21.4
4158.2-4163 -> 20.3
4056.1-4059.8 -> 23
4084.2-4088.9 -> 21.7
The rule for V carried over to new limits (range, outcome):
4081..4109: 21.4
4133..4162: 21.4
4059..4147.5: 21.9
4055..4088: 23.3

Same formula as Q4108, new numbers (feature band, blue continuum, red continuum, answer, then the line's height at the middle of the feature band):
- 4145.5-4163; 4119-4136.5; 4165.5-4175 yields 0.38 Angstrom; 21.6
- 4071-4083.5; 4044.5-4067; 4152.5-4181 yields -0.21 Angstrom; 22.9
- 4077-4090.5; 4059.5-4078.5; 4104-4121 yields 0.36 Angstrom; 22.8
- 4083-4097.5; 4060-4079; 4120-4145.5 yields 0.60 Angstrom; 22.9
